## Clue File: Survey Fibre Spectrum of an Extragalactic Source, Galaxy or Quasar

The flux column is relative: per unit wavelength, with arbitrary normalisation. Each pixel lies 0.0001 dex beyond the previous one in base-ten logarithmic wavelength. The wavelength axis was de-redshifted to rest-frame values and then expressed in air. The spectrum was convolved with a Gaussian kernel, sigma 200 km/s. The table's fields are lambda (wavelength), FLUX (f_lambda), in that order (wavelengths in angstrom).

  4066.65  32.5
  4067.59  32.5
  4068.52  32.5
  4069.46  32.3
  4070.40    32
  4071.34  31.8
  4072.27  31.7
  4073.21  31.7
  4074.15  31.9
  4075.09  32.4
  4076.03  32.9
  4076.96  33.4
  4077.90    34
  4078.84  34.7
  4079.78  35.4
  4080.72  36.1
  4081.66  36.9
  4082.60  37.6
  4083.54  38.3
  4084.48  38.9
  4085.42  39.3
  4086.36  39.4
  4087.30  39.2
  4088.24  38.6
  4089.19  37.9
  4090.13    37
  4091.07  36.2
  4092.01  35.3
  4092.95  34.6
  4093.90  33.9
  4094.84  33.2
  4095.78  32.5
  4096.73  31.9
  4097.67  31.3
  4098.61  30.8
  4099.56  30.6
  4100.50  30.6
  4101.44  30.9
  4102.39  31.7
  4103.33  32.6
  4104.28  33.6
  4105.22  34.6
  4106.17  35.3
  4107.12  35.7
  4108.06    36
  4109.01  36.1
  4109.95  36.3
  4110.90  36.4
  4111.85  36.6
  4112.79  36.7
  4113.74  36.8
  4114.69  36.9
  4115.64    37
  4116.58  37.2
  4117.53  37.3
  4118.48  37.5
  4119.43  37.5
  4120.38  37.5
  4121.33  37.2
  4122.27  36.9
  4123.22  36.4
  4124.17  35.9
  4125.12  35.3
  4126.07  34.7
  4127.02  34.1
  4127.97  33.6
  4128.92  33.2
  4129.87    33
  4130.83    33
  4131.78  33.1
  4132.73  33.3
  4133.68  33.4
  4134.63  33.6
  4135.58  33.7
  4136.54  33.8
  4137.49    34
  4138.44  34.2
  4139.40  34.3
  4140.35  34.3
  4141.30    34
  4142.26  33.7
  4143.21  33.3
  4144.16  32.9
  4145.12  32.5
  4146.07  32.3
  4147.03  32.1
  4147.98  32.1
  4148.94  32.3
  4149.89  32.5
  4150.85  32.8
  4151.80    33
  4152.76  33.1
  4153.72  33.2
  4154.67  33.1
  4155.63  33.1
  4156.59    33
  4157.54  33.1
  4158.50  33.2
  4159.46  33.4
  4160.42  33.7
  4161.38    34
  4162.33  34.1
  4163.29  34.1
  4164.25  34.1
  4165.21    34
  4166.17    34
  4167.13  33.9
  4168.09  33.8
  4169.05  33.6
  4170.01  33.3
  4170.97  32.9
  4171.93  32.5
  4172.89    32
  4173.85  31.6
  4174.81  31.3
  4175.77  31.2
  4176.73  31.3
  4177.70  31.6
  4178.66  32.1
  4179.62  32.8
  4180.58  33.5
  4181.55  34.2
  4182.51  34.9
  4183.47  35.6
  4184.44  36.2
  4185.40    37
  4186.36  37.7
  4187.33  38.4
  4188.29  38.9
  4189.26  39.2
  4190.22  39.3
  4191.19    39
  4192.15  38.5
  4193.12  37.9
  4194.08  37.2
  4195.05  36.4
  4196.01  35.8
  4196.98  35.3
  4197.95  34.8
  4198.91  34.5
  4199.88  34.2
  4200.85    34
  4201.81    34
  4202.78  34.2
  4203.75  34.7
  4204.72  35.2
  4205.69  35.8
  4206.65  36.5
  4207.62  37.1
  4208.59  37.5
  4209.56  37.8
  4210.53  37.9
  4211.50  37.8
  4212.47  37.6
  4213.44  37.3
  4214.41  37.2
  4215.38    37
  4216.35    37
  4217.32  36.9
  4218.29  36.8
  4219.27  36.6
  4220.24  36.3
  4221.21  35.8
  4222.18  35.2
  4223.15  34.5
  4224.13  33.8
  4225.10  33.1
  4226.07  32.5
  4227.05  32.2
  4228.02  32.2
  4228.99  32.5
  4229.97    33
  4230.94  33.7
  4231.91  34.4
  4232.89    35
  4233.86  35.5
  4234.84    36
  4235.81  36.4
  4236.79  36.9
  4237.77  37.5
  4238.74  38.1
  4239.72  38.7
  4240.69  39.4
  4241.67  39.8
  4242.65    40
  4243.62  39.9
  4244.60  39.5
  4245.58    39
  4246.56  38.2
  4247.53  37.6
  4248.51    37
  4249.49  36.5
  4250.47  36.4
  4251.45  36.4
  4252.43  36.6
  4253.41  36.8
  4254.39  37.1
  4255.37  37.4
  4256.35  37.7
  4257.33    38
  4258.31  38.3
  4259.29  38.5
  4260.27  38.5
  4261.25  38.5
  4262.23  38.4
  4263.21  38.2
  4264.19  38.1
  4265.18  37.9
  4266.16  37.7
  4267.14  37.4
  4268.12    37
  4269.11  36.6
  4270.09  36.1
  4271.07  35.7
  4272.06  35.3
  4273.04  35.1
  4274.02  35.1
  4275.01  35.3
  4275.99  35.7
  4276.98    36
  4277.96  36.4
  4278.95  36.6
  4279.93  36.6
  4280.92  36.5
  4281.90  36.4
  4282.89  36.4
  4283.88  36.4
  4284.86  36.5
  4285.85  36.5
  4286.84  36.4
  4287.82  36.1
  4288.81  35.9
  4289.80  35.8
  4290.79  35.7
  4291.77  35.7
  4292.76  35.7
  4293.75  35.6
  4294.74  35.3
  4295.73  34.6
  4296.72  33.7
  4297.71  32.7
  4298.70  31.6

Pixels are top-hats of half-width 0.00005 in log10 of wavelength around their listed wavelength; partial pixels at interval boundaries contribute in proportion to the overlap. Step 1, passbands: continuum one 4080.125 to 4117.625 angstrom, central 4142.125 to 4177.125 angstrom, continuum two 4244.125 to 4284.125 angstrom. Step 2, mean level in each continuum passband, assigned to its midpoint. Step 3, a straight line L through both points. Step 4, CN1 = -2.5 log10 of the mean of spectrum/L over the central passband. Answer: 0.10 mag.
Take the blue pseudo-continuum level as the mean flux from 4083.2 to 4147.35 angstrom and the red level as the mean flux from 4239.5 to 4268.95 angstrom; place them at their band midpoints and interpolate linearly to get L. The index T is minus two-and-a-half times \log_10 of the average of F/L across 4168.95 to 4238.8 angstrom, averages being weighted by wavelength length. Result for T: 0.05 mag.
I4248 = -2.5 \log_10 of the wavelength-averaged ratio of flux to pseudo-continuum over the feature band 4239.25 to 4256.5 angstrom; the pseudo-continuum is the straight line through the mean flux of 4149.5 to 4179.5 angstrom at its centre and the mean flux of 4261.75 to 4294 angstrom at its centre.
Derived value -0.07 mag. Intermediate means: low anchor 33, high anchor 36.4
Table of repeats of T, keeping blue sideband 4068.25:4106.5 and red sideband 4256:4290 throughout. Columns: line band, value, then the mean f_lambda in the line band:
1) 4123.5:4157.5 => 0.05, 33.4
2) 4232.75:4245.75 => -0.05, 38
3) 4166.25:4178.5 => 0.10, 32.5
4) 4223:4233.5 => 0.09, 33.3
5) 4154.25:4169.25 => 0.05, 33.6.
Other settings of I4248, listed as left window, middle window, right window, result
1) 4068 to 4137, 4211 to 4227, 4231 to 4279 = 0.02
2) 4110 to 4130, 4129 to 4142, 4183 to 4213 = 0.08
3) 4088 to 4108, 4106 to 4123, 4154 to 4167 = -0.09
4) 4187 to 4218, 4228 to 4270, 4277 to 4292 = -0.02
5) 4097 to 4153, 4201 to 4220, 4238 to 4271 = 0.00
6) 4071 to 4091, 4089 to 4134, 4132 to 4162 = -0.01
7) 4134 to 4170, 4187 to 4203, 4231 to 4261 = -0.04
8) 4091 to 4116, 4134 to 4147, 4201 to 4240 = 0.04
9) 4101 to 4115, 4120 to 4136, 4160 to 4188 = 0.00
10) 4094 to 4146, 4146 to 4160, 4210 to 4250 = 0.07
